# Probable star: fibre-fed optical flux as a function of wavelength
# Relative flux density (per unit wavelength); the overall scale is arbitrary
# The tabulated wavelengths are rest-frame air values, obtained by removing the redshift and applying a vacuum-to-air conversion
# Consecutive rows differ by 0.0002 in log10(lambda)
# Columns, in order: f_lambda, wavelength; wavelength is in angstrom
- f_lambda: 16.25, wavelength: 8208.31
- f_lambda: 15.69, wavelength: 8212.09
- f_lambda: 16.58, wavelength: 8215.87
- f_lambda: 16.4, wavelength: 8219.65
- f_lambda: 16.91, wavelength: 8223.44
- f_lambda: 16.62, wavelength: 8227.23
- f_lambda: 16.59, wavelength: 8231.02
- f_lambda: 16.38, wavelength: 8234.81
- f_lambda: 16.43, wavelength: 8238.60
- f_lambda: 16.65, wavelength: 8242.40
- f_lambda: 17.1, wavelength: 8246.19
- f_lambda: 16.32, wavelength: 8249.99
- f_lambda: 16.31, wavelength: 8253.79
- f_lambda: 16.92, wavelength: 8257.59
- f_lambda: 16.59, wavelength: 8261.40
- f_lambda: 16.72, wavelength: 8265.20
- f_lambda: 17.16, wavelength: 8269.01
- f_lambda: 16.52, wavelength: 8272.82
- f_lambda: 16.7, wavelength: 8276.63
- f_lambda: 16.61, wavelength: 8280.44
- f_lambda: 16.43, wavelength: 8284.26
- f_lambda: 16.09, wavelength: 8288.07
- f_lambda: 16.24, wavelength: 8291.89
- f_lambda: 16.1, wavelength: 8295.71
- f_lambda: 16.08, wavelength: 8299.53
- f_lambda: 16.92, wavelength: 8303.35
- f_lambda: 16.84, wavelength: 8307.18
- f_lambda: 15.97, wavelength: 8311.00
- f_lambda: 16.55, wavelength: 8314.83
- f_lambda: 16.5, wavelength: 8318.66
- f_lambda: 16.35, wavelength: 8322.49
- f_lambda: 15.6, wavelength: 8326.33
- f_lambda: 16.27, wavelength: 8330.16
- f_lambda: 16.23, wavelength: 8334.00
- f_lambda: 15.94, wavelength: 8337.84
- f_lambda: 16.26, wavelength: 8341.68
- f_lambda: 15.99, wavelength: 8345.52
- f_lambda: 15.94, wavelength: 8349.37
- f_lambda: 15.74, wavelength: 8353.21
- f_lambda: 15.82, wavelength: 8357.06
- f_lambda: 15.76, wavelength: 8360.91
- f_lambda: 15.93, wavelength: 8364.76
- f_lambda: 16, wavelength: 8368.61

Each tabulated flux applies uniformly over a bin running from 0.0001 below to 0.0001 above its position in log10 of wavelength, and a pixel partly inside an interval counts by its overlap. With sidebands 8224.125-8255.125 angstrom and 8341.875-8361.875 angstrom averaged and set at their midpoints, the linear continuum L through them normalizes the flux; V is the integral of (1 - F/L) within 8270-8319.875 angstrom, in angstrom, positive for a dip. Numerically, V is -0.6 angstrom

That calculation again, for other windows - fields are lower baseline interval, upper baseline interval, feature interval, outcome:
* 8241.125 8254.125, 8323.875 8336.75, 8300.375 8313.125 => -0.3 angstrom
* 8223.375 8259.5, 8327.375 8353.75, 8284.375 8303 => 0.1 angstrom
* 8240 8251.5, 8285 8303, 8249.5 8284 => -0.3 angstrom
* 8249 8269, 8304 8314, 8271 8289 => 0.1 angstrom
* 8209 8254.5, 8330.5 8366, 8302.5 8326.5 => -0.4 angstrom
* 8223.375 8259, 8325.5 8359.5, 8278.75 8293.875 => 0.0 angstrom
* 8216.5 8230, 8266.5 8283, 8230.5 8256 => 0.2 angstrom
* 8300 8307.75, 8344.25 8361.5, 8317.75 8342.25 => 0.2 angstrom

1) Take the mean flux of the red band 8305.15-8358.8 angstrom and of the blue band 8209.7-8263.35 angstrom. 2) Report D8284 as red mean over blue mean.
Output 0.98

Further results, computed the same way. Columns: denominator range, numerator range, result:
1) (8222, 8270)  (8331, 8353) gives 0.96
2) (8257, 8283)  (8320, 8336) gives 0.96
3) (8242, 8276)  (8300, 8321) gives 0.99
